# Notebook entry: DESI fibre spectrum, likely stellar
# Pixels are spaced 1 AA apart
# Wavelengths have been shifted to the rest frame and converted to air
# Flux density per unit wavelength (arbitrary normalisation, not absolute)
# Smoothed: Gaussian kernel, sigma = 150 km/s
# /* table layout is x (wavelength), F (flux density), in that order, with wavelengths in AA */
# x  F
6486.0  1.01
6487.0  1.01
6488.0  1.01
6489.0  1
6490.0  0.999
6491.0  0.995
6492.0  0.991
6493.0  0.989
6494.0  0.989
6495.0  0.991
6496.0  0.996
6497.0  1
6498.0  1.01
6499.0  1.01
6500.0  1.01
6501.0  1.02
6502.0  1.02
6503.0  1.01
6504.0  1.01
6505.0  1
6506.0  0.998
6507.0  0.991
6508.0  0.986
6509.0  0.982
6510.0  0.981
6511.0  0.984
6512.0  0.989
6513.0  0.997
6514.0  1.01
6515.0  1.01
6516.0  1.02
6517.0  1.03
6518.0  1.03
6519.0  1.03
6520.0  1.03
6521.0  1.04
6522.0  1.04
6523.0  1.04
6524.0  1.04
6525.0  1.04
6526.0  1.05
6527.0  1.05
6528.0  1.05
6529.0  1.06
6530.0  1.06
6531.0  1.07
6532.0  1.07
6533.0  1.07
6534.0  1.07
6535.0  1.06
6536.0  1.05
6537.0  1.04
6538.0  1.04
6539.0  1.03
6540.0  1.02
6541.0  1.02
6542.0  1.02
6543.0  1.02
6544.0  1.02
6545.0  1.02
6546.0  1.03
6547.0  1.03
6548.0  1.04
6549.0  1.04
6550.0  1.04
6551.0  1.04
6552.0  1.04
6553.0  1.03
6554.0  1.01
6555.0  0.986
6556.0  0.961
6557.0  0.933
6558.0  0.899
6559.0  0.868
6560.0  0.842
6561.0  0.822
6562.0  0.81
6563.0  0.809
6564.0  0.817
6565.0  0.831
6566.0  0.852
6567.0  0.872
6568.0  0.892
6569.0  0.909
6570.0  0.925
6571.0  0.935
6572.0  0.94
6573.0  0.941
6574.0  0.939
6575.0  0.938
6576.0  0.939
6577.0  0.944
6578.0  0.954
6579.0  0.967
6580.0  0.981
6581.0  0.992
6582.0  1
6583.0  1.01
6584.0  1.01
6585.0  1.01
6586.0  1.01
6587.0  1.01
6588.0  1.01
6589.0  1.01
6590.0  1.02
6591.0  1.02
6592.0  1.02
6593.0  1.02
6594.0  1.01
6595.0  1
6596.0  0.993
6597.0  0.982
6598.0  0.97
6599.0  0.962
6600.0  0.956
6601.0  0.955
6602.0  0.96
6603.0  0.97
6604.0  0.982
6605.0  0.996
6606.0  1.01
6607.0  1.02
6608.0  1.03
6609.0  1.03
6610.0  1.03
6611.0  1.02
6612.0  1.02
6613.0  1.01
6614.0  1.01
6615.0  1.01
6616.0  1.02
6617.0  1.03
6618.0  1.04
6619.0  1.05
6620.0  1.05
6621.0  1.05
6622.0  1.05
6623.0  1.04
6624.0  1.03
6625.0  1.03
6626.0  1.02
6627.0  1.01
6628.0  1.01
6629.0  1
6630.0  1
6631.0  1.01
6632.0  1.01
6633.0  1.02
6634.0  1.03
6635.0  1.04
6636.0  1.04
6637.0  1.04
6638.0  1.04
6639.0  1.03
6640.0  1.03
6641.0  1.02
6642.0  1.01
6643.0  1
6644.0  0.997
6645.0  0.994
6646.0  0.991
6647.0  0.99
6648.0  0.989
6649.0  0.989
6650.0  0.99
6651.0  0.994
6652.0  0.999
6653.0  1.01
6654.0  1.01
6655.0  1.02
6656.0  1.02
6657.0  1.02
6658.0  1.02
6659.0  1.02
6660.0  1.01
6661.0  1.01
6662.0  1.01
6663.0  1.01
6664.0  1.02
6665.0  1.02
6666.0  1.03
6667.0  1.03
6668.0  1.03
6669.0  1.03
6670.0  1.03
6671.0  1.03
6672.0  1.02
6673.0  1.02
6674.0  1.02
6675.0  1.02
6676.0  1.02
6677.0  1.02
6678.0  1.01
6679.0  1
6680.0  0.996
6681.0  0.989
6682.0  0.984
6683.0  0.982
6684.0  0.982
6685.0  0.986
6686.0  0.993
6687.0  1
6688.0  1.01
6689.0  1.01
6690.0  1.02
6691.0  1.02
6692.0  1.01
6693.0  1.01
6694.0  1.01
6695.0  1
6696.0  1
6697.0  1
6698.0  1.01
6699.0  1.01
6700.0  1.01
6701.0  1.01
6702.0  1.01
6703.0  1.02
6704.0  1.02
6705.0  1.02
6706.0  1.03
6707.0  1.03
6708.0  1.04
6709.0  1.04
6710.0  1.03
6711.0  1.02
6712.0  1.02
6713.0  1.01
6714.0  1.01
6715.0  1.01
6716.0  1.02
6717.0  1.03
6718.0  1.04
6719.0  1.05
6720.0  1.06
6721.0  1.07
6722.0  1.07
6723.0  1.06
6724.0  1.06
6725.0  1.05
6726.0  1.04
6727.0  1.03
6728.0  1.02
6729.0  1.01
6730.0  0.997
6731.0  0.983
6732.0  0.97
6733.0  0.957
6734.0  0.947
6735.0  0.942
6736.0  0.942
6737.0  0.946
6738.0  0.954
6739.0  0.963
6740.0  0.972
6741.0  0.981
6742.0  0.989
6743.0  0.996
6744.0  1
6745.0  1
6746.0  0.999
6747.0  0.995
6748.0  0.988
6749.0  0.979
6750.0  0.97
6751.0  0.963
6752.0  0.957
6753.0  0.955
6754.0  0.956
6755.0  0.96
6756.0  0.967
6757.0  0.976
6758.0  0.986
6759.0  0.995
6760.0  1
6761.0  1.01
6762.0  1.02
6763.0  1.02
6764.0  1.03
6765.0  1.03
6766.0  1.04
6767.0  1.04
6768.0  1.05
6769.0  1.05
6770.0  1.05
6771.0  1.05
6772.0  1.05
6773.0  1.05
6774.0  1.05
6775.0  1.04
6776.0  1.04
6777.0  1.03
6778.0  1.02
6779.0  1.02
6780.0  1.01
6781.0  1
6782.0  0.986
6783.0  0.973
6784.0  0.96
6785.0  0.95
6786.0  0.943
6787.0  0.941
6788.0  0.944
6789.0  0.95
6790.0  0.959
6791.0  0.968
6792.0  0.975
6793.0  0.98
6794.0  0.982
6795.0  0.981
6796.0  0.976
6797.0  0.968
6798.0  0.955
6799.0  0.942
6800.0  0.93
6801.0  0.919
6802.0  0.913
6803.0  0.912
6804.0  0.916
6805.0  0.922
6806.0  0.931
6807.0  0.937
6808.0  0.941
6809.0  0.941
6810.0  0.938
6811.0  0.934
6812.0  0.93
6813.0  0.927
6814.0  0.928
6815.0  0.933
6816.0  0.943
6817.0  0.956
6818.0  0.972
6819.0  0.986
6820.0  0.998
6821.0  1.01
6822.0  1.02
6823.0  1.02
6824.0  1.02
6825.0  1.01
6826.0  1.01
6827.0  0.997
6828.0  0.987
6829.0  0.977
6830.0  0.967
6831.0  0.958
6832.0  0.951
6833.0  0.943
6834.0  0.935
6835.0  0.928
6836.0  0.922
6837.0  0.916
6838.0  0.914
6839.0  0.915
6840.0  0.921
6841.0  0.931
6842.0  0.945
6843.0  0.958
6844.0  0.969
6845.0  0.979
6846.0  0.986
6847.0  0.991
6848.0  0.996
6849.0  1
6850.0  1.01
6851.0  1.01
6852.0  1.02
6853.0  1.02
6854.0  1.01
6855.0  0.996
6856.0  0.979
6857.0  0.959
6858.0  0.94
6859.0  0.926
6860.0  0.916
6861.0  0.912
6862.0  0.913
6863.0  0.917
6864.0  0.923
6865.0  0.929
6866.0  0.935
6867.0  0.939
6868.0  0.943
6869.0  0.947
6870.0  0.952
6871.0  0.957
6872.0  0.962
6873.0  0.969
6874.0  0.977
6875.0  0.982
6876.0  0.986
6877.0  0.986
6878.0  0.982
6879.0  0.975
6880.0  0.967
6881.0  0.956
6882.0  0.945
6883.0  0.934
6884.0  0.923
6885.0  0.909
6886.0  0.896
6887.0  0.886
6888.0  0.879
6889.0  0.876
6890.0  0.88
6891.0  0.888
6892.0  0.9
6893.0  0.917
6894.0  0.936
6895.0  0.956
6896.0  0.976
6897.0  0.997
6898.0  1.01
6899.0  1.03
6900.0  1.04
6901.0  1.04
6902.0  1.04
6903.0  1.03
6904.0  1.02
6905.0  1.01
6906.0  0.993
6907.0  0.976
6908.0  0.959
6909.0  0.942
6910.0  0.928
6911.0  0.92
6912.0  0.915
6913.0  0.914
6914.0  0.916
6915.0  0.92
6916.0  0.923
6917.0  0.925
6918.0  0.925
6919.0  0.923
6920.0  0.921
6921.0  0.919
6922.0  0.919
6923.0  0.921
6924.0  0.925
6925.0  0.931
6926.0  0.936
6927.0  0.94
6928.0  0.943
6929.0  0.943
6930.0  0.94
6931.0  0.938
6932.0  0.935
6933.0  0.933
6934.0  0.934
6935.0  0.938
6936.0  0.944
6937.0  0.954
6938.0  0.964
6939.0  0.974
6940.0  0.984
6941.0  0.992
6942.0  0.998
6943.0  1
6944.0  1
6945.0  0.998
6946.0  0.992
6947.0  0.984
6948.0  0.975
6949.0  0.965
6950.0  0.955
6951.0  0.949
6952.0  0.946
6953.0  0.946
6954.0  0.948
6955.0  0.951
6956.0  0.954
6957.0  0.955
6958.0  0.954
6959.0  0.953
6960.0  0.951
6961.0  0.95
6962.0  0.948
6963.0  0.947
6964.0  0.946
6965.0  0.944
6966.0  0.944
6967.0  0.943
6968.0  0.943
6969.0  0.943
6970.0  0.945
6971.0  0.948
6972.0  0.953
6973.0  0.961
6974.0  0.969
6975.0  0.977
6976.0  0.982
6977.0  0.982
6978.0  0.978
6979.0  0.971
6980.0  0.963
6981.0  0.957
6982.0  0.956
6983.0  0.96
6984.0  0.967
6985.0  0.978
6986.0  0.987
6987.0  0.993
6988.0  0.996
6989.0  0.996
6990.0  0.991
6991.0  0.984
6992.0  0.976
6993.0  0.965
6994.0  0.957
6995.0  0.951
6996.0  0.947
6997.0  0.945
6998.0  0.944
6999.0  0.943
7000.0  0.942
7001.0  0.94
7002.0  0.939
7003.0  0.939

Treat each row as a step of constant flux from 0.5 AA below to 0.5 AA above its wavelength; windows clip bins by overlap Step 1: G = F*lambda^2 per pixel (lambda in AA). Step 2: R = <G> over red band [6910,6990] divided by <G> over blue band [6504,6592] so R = 1.1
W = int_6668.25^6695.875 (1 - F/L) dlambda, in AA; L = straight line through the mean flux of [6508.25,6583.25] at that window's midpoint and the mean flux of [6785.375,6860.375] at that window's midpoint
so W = -1.0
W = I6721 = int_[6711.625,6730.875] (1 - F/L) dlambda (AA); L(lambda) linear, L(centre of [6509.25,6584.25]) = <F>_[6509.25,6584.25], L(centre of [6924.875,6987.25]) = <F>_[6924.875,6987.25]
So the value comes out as -1.2 AA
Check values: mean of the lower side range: 0.987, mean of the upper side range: 0.959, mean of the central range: 1.03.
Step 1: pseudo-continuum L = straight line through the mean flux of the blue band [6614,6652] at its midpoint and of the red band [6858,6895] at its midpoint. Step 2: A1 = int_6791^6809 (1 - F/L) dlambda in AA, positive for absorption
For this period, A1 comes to 0.3 AA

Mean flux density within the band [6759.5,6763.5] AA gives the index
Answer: 1.01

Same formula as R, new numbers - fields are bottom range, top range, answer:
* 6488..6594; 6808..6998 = 1.08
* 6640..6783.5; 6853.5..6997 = 1.01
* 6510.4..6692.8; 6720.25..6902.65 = 1.03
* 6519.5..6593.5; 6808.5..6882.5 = 1.06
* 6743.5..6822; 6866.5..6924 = 1.00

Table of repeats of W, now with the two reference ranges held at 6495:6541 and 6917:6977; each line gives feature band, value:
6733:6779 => -0.7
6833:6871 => 0.6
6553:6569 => 2.1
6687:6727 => -1.3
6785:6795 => 0.2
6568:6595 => 1.0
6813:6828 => -0.2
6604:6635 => -0.5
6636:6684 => -0.5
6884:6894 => 0.7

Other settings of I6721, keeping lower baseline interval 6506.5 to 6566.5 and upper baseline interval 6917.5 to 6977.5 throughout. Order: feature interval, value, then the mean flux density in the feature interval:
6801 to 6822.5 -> 0.48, 0.946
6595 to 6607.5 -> 0.13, 0.98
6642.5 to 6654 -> -0.11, 0.995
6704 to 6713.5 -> -0.46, 1.03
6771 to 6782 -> -0.66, 1.03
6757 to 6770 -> -0.65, 1.02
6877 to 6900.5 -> 0.41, 0.943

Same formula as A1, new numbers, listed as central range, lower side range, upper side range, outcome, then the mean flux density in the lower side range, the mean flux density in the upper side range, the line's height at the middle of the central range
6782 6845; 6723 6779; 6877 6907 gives 1.79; 1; 0.959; 0.983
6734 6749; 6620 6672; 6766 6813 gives 0.23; 1.02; 0.977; 0.991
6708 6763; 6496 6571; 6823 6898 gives -1.75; 0.994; 0.954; 0.969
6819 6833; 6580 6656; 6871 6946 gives -0.33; 1.01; 0.953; 0.969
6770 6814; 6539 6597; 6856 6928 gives -0.80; 0.967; 0.946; 0.953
